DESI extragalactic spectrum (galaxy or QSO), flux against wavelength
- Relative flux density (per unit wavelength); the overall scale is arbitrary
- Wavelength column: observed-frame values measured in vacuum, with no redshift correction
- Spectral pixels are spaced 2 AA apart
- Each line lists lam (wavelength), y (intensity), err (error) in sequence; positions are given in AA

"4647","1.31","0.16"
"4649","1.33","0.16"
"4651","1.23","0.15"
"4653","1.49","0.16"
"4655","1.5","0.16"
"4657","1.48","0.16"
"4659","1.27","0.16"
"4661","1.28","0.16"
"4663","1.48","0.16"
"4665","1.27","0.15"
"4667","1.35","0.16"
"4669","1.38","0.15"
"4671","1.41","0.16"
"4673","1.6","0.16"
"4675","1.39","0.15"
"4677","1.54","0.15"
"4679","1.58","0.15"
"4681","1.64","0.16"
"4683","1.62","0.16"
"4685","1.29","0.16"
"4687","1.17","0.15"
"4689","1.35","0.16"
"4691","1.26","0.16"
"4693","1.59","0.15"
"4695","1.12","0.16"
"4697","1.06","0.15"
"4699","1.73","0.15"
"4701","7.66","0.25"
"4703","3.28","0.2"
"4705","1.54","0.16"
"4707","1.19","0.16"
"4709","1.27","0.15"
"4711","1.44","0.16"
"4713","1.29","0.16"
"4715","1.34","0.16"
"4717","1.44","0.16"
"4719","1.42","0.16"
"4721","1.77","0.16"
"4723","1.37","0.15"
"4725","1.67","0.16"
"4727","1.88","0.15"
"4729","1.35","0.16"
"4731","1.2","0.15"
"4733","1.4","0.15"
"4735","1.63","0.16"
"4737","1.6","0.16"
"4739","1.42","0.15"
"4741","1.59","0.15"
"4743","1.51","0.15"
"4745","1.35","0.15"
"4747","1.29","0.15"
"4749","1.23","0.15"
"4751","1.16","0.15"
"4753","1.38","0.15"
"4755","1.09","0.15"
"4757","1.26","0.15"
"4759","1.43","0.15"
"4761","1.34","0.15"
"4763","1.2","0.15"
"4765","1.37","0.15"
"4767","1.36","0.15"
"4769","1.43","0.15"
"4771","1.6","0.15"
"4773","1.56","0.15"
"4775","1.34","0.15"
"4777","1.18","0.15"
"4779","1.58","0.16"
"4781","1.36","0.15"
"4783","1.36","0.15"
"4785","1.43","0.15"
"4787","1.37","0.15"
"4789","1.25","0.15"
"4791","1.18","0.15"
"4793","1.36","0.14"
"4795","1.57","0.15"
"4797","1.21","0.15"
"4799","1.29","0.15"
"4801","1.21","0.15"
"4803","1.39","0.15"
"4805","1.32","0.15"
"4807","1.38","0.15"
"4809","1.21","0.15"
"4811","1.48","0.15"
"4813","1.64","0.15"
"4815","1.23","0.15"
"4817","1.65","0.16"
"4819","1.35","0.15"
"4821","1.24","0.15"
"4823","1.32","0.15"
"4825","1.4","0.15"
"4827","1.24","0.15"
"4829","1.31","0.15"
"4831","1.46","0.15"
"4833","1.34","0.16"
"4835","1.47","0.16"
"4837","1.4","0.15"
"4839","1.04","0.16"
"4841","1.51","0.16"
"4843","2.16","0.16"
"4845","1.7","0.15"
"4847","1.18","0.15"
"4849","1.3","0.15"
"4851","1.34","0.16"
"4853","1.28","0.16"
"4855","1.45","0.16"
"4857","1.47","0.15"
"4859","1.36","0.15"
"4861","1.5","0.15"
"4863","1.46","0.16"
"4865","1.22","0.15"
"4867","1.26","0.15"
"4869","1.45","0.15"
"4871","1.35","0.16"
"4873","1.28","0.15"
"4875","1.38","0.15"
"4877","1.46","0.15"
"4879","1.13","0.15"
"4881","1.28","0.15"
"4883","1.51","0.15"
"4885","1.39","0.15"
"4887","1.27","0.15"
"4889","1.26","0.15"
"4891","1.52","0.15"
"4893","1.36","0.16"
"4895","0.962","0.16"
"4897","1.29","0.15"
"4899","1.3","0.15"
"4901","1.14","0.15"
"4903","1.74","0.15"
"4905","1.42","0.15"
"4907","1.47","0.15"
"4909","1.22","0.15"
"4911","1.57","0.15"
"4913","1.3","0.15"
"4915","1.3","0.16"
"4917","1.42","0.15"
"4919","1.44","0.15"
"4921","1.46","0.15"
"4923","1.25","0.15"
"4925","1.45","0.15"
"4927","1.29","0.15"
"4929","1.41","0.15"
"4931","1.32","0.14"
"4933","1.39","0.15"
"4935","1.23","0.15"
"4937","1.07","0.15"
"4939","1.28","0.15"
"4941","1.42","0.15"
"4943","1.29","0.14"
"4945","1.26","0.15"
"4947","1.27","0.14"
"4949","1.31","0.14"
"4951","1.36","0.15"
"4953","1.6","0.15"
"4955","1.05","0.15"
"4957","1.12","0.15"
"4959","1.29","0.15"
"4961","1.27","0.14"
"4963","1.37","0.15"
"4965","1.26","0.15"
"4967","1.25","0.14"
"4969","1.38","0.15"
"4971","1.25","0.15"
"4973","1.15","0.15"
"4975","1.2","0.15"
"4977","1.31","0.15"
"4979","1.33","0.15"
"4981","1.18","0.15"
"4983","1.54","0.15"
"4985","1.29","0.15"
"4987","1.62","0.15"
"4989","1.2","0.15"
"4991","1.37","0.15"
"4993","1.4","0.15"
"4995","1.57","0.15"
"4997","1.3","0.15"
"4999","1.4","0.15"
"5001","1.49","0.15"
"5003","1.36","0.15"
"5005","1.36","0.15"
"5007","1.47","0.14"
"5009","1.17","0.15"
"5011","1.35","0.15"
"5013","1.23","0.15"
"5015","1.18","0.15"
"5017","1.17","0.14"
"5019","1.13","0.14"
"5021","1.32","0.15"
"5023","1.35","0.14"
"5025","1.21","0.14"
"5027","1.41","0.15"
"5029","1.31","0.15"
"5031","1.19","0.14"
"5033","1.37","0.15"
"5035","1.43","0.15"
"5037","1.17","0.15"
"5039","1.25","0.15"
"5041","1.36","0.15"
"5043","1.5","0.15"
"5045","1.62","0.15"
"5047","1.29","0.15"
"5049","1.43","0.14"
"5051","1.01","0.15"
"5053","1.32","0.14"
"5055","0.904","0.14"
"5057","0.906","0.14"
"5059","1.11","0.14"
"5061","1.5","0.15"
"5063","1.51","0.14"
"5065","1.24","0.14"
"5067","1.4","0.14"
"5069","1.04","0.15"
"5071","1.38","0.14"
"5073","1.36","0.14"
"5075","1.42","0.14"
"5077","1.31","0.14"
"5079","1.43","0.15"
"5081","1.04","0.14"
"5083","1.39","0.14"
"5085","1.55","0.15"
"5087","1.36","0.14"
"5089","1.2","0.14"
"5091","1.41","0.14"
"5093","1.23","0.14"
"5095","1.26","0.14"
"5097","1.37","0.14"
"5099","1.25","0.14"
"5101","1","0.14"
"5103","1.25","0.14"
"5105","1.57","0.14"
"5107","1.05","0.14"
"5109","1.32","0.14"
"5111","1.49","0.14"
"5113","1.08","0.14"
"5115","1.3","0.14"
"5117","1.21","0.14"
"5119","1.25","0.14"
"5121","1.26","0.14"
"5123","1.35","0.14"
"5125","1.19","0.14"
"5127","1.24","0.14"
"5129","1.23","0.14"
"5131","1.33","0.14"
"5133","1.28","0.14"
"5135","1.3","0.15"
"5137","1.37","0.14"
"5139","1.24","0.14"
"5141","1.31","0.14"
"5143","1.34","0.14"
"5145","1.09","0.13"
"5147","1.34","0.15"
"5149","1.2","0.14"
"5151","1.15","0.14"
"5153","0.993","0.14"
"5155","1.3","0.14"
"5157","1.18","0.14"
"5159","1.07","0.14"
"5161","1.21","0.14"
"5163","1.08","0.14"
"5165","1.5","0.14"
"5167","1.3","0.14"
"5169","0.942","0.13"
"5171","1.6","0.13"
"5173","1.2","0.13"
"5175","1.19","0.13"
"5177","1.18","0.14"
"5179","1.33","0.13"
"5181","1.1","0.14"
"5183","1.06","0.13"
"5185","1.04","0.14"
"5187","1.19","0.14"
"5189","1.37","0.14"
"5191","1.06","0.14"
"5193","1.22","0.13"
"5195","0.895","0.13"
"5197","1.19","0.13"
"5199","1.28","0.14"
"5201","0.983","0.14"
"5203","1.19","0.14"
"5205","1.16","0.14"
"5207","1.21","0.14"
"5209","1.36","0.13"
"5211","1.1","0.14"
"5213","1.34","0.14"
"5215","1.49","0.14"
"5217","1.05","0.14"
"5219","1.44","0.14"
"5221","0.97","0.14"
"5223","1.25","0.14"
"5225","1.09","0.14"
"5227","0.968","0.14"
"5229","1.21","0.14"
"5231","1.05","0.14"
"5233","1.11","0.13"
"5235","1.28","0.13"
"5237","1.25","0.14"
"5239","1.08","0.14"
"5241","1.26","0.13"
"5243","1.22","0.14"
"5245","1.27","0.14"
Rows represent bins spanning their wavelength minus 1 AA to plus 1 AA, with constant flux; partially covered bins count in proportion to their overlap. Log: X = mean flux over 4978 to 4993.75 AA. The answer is 1.37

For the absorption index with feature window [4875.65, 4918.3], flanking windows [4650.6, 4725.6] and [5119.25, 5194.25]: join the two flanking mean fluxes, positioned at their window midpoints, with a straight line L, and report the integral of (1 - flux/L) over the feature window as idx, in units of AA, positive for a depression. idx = 2.91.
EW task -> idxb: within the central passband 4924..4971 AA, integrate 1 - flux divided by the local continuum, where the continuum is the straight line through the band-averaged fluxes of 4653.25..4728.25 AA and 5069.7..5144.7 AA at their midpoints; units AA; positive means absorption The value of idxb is 4.2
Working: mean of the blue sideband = 1.64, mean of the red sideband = 1.29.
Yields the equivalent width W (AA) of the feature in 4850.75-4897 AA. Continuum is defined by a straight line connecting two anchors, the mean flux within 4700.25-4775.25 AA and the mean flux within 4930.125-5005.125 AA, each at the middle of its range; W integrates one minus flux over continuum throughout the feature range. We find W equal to 2.9 AA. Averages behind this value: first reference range 1.61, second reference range 1.32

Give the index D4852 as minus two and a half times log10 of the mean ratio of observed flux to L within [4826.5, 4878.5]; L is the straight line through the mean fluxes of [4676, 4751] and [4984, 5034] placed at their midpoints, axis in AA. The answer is 0.07 mag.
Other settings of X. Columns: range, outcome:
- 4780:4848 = 1.38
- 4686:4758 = 1.62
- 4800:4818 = 1.39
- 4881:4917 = 1.35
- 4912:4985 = 1.31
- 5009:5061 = 1.26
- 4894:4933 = 1.36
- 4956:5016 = 1.32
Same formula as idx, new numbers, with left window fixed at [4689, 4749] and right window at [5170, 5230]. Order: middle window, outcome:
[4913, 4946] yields 3.3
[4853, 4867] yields 1.4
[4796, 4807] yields 2.2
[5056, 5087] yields 0.4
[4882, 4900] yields 2.4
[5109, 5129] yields 0.2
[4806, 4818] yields 1.3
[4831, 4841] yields 1.4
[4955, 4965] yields 1.4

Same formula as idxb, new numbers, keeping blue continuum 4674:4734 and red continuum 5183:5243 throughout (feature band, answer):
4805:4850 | 4.6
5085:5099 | -0.2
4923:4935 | 0.9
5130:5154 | 0.0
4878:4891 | 1.6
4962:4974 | 1.2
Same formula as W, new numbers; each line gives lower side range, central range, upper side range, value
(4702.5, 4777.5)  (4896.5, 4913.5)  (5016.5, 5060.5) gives -0.56 AA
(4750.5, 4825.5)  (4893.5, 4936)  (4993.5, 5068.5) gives -0.72 AA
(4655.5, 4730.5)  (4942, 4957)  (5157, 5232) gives 1.21 AA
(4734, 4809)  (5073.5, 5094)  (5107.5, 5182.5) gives -1.18 AA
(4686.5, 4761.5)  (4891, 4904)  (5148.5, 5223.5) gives 1.24 AA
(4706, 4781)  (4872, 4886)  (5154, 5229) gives -0.08 AA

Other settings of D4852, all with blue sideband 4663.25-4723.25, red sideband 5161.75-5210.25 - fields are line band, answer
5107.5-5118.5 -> 0.00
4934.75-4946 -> 0.14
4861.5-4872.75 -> 0.12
